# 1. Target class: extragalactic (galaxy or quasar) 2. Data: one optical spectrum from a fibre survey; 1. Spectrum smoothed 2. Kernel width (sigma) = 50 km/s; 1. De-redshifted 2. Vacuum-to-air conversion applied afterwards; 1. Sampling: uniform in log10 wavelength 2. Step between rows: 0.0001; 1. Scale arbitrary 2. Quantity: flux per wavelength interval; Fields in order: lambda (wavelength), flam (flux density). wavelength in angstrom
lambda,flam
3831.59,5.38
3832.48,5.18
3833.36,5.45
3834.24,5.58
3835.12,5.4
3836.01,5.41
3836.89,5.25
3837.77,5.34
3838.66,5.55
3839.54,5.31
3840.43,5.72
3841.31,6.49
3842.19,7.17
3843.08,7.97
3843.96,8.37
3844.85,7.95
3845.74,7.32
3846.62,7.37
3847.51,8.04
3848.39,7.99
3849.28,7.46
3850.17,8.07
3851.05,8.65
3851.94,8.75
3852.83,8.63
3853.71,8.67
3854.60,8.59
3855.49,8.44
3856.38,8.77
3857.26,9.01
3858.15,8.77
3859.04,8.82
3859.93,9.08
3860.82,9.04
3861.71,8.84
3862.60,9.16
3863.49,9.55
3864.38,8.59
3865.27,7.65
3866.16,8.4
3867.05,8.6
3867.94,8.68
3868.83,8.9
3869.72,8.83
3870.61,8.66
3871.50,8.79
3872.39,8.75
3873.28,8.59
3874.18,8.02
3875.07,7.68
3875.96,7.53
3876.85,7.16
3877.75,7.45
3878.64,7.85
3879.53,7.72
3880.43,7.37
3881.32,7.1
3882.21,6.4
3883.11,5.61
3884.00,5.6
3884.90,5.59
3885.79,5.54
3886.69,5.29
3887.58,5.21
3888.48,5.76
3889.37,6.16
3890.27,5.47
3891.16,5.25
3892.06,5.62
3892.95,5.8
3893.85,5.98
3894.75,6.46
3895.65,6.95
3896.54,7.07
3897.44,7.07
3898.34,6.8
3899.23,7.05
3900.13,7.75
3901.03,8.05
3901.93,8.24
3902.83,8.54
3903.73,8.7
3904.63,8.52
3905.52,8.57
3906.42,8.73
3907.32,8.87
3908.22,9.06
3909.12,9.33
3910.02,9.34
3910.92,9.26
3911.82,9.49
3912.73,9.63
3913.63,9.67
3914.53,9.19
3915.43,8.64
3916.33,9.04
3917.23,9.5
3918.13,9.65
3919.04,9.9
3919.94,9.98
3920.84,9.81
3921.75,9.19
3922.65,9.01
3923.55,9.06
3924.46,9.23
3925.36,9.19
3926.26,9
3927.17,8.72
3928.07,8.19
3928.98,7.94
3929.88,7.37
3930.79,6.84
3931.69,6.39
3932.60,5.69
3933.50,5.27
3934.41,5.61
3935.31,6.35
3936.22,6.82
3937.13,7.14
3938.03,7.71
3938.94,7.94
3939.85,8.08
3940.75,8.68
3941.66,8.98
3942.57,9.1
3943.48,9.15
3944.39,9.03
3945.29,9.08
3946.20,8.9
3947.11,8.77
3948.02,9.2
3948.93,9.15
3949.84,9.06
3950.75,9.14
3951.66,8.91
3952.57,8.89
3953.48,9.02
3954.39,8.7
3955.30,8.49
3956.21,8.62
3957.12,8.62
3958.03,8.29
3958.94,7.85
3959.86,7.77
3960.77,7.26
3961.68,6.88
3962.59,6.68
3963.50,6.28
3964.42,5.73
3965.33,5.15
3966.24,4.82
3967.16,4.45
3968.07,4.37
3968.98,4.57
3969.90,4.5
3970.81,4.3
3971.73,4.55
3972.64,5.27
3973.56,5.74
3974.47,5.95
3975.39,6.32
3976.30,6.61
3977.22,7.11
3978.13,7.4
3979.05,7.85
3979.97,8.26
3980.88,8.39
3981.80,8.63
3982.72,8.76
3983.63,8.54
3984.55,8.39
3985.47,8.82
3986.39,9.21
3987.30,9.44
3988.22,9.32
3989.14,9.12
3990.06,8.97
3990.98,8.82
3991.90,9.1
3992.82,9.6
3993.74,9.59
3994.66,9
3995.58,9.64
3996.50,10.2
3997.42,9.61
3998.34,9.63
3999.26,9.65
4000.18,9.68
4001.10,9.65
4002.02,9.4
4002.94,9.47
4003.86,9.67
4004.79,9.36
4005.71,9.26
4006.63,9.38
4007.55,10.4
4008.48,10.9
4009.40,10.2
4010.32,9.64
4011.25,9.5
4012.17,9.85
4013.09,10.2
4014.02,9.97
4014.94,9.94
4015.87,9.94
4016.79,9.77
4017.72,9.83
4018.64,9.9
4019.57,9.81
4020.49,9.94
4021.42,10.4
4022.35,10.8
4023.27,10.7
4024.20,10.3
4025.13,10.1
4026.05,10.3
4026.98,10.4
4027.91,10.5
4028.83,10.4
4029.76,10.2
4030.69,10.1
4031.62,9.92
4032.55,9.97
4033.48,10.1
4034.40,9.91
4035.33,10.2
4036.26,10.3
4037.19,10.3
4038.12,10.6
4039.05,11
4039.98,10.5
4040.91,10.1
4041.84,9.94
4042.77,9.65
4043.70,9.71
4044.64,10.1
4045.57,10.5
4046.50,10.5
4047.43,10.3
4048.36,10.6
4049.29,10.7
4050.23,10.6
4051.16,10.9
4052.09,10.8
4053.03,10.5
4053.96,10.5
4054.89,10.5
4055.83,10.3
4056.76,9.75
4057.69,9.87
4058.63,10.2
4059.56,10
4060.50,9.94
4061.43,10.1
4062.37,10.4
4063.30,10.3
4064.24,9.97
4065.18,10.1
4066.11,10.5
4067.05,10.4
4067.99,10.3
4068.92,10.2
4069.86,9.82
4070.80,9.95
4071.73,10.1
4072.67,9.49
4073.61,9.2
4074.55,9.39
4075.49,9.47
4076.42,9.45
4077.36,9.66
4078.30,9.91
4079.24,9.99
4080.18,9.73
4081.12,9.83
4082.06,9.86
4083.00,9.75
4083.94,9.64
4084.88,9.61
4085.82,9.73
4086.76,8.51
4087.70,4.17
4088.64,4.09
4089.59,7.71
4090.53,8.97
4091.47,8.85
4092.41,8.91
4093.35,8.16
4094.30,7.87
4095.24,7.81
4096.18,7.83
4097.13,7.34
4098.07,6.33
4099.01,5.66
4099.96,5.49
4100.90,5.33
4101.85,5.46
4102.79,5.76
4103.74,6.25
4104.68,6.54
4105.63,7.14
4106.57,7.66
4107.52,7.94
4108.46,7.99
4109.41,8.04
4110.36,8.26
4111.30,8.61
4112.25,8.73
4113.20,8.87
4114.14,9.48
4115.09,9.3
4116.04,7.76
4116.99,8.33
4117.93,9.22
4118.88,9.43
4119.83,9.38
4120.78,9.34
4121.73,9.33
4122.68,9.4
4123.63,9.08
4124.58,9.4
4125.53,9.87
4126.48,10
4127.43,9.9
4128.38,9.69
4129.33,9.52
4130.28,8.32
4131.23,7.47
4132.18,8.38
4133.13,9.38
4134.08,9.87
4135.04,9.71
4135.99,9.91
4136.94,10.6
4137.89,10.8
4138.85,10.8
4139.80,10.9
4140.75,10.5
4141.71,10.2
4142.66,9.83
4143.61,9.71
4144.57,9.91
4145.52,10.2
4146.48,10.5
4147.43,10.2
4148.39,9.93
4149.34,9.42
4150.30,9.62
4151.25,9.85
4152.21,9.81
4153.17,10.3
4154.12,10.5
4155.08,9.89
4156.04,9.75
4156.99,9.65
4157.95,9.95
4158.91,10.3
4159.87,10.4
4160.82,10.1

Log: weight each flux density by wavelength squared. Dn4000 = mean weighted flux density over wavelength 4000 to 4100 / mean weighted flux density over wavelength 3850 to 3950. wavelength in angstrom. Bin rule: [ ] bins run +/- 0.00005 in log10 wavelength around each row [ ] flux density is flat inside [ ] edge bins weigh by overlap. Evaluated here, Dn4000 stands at 1.30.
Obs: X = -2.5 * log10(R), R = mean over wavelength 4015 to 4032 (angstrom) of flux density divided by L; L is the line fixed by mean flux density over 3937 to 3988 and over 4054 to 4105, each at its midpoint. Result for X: -0.23 mag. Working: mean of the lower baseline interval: 7.59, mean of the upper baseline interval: 8.8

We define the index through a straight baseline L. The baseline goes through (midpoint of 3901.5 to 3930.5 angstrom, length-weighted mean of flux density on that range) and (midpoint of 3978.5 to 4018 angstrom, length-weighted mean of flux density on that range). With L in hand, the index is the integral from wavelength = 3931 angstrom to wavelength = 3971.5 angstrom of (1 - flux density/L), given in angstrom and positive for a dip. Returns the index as 7.9 angstrom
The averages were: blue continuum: 9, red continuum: 9.4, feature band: 7.37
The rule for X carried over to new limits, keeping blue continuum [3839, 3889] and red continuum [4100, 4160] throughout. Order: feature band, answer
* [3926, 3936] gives 0.162 mag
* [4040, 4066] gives -0.174 mag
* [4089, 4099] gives 0.146 mag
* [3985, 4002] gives -0.117 mag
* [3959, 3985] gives 0.274 mag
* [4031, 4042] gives -0.183 mag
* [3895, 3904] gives 0.053 mag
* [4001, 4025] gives -0.165 mag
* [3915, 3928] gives -0.149 mag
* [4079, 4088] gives -0.031 mag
